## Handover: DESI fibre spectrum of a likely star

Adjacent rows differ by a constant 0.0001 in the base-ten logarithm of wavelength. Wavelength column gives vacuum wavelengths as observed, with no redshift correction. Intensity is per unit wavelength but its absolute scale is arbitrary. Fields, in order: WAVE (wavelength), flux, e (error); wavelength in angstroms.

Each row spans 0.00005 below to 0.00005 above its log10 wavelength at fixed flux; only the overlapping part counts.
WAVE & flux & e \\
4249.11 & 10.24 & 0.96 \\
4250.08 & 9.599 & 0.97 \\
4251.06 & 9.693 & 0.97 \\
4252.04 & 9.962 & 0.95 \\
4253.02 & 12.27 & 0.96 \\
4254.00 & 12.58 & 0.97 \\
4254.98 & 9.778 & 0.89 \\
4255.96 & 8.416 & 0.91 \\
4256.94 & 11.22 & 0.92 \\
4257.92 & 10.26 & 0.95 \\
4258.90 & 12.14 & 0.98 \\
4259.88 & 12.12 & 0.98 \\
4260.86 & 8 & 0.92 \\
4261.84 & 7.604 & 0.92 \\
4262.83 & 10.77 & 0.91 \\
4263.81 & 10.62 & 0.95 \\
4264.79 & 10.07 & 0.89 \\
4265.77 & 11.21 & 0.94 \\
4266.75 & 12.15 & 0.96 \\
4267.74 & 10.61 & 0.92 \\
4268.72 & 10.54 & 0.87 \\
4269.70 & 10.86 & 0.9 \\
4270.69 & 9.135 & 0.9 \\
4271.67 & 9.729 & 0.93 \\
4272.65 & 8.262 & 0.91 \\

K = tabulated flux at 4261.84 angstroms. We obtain 7.604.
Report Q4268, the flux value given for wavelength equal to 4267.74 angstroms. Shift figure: 10.61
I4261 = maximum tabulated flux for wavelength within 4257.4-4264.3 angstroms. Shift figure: 12.14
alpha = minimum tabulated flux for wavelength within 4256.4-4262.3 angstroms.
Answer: 7.604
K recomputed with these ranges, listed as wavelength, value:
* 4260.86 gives 8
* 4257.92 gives 10.26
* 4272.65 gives 8.262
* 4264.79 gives 10.07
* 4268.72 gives 10.54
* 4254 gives 12.58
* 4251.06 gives 9.693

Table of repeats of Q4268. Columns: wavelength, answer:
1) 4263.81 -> 10.62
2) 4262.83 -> 10.77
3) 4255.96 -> 8.416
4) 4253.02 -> 12.27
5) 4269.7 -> 10.86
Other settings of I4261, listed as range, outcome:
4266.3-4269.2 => 12.15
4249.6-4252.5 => 9.962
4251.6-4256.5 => 12.58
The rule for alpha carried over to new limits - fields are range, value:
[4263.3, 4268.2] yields 10.07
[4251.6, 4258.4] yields 8.416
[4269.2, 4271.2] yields 9.135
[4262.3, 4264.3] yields 10.62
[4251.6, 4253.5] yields 9.962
